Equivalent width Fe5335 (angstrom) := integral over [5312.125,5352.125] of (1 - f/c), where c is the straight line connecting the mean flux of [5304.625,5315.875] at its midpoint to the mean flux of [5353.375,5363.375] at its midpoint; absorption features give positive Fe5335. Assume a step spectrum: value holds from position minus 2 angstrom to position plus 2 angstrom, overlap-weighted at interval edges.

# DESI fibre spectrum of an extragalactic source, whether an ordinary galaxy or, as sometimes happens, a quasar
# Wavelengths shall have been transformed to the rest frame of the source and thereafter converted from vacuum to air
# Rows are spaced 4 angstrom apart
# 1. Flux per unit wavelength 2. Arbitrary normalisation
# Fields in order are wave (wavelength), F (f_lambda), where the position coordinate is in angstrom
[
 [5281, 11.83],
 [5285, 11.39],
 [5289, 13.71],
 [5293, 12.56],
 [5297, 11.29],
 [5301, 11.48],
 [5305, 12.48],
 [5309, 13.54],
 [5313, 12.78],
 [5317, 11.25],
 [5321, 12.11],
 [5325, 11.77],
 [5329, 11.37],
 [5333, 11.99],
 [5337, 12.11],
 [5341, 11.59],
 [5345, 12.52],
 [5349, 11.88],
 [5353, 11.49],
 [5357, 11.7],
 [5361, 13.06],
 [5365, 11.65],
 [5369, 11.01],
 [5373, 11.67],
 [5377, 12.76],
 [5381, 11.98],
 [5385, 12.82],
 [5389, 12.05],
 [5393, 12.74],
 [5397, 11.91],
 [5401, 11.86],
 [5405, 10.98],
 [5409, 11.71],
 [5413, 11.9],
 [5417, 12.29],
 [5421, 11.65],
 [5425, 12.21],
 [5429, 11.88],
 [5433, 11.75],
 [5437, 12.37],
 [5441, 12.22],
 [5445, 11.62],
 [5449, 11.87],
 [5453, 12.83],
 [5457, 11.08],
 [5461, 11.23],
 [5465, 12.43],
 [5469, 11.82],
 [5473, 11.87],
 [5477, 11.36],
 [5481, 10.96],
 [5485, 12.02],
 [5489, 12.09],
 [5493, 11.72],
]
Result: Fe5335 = 2.12 angstrom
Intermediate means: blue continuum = 12.9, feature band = 11.9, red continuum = 12.2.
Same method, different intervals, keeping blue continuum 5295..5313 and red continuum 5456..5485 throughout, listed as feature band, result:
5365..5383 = 0.22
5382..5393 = -0.49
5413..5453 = -0.97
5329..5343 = 0.36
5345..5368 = 0.16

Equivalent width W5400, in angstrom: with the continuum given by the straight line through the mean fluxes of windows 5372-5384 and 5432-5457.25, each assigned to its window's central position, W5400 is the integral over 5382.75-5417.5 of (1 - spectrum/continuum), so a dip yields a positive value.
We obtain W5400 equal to 0.4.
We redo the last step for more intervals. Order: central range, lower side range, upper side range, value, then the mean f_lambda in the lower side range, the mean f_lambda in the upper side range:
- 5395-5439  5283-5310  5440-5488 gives 0.2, 12.3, 11.8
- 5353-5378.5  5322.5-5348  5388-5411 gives -0.1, 11.9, 11.9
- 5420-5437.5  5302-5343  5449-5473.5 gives 0.0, 12.1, 11.9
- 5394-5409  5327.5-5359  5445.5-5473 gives 0.2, 11.8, 11.9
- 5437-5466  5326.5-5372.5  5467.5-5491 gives -0.5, 11.8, 11.7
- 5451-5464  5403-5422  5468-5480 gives -0.1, 11.7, 11.6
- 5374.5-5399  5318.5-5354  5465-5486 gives -1.2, 11.9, 11.7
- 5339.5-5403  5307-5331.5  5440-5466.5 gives -0.1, 12.1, 11.9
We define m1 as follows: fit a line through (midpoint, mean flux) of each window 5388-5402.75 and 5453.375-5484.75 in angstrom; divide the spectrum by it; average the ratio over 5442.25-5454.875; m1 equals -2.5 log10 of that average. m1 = -0.03 mag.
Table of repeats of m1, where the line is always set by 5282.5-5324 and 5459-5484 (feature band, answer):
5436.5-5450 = -0.02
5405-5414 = 0.02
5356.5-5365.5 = -0.02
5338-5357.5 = 0.02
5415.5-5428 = -0.02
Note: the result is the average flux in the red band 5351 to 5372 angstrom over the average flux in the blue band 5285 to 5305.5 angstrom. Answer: 1.0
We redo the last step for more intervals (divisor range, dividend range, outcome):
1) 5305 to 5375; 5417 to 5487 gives 0.99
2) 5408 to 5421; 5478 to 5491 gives 0.98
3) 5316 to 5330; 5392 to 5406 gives 1.02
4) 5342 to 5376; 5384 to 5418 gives 1.01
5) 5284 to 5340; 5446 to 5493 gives 0.97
